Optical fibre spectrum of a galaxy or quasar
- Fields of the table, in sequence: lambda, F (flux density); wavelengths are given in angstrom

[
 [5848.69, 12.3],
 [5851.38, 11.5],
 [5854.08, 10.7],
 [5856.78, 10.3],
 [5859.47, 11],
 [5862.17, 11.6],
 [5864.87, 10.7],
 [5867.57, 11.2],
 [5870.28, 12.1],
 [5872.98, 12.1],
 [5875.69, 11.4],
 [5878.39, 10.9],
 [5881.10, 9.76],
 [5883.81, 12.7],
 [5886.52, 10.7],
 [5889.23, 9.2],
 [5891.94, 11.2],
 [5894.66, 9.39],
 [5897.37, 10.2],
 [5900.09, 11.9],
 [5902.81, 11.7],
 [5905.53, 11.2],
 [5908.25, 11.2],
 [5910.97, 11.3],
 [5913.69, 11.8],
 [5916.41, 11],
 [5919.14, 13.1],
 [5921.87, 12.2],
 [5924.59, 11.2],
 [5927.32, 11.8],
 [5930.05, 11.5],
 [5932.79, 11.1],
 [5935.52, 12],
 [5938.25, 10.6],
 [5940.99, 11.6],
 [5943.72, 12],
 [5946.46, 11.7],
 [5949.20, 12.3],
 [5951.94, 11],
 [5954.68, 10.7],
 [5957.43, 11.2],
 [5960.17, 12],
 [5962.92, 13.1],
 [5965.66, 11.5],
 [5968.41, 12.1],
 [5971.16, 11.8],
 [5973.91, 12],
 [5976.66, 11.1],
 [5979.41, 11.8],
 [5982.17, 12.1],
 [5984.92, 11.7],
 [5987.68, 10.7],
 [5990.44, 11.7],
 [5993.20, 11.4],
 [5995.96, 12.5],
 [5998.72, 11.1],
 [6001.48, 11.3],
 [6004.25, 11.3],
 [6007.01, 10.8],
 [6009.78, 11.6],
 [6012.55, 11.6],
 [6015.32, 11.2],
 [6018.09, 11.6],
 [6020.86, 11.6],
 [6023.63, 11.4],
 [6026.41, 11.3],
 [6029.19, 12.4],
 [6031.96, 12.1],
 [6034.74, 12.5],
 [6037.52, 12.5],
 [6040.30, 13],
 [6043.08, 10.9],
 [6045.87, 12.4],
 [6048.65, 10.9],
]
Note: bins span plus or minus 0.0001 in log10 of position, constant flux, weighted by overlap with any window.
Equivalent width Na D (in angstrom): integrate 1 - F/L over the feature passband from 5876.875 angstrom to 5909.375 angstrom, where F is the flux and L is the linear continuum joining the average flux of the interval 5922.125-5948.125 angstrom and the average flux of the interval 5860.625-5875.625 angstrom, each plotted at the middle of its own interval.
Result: 1.9 angstrom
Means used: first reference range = 11.5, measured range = 10.8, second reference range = 11.5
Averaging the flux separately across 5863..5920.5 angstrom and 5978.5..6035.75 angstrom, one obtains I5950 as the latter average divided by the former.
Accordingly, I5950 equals 1.04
